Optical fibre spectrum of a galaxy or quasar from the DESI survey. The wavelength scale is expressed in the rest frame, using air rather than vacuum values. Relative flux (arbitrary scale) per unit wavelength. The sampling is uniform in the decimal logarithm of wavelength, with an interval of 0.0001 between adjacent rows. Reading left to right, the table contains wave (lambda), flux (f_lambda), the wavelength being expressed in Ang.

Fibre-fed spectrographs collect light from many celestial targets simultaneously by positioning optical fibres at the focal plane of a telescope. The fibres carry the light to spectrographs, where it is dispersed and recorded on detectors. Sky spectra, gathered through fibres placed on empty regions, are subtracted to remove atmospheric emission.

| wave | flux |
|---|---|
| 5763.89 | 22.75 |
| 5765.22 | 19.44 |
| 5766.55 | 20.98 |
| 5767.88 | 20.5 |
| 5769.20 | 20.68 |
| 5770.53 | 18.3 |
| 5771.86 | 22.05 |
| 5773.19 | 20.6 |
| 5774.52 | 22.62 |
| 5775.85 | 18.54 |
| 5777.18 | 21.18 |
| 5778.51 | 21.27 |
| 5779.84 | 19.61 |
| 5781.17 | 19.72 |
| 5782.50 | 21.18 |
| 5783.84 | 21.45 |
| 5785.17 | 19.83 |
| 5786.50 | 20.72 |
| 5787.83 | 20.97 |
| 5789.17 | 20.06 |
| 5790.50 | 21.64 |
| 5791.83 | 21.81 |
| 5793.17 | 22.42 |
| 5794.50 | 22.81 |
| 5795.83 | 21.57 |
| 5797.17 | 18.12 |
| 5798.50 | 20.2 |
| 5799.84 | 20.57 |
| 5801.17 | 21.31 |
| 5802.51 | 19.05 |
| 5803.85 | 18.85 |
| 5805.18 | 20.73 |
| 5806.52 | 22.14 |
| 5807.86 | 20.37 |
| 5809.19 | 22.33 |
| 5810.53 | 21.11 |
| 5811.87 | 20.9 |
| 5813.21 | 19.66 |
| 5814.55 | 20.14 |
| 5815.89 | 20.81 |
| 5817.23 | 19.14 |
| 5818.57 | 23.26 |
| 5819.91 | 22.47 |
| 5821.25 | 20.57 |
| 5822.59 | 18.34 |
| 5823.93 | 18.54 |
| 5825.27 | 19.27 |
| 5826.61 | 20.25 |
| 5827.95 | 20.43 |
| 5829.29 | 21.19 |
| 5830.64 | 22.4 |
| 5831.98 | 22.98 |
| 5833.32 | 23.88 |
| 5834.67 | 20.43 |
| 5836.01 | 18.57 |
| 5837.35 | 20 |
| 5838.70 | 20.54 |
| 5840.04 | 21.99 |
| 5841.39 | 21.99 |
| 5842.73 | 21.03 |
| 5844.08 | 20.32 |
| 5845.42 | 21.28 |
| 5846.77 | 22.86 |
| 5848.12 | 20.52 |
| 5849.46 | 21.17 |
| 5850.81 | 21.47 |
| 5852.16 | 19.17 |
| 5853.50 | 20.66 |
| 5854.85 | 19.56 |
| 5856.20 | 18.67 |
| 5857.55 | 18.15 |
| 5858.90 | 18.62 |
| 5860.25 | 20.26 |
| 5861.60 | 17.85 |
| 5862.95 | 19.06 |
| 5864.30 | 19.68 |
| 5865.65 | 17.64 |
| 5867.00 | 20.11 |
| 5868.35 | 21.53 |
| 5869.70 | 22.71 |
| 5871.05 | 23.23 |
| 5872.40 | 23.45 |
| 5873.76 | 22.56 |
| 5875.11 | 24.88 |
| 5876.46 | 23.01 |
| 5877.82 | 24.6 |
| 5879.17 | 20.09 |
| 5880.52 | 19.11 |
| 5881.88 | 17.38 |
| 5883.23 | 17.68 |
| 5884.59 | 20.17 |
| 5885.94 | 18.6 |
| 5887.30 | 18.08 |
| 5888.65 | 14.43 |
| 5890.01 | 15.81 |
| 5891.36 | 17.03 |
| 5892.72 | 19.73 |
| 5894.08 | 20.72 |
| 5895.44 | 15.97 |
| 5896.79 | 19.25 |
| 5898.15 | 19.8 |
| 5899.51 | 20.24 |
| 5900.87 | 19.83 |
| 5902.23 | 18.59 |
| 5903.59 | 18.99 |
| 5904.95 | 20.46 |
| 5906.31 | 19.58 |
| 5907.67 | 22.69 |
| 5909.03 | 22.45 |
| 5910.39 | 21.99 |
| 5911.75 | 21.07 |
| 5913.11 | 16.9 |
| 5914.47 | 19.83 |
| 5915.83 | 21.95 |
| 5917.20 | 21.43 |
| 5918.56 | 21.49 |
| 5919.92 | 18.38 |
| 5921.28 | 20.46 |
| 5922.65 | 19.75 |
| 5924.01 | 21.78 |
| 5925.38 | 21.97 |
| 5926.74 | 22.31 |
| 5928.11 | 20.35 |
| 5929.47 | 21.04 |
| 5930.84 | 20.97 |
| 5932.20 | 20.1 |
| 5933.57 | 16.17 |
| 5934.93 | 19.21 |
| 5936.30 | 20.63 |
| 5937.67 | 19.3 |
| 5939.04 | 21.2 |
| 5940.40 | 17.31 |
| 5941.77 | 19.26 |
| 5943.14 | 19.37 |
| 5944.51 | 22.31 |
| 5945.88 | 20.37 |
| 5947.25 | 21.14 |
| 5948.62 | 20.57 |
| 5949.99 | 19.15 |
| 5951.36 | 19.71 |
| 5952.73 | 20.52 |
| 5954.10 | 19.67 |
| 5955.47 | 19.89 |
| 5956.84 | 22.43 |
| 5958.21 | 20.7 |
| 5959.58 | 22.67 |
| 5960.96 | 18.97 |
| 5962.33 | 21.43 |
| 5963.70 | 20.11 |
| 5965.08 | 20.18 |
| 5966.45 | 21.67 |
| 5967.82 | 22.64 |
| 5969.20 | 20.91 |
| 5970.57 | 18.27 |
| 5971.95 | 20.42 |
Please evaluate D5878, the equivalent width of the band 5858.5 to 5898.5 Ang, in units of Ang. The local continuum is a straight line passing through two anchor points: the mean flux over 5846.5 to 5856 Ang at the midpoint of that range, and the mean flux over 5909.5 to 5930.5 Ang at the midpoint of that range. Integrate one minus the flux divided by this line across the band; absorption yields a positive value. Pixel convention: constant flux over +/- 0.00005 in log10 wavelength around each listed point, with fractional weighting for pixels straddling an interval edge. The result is 1.7 Ang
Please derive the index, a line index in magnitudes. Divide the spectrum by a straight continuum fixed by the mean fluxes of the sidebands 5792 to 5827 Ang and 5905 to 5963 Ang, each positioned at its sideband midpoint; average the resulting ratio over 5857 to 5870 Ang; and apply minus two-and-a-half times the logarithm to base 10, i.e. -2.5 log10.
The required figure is 0.06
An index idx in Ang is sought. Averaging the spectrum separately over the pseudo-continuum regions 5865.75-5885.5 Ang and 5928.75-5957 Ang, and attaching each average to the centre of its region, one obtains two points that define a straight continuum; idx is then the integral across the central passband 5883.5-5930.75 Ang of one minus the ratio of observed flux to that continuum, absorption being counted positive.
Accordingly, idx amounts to 2.00 Ang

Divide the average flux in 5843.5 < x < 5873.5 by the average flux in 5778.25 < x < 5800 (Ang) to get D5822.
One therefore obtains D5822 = 0.98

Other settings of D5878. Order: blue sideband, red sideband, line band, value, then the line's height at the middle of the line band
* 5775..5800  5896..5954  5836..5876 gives -0.4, 20.5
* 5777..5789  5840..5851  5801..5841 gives 0.6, 21.1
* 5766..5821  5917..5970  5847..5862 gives 0.6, 20.6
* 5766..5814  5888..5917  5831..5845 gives -0.7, 20.2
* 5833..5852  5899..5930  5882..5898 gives 2.1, 20.7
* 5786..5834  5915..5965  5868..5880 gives -1.3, 20.6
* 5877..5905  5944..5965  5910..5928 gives -1.0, 19.6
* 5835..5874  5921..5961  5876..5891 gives 1.1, 20.4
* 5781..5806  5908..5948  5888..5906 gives 1.7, 20.5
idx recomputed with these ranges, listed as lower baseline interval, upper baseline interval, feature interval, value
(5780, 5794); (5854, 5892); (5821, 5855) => -0.9 Ang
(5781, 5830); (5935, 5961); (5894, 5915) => 0.5 Ang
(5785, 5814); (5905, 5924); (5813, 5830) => 0.4 Ang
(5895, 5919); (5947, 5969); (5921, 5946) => 0.3 Ang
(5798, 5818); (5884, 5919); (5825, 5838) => -0.5 Ang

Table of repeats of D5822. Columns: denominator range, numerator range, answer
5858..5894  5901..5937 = 1.03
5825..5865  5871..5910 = 0.97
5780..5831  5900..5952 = 0.98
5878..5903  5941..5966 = 1.10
